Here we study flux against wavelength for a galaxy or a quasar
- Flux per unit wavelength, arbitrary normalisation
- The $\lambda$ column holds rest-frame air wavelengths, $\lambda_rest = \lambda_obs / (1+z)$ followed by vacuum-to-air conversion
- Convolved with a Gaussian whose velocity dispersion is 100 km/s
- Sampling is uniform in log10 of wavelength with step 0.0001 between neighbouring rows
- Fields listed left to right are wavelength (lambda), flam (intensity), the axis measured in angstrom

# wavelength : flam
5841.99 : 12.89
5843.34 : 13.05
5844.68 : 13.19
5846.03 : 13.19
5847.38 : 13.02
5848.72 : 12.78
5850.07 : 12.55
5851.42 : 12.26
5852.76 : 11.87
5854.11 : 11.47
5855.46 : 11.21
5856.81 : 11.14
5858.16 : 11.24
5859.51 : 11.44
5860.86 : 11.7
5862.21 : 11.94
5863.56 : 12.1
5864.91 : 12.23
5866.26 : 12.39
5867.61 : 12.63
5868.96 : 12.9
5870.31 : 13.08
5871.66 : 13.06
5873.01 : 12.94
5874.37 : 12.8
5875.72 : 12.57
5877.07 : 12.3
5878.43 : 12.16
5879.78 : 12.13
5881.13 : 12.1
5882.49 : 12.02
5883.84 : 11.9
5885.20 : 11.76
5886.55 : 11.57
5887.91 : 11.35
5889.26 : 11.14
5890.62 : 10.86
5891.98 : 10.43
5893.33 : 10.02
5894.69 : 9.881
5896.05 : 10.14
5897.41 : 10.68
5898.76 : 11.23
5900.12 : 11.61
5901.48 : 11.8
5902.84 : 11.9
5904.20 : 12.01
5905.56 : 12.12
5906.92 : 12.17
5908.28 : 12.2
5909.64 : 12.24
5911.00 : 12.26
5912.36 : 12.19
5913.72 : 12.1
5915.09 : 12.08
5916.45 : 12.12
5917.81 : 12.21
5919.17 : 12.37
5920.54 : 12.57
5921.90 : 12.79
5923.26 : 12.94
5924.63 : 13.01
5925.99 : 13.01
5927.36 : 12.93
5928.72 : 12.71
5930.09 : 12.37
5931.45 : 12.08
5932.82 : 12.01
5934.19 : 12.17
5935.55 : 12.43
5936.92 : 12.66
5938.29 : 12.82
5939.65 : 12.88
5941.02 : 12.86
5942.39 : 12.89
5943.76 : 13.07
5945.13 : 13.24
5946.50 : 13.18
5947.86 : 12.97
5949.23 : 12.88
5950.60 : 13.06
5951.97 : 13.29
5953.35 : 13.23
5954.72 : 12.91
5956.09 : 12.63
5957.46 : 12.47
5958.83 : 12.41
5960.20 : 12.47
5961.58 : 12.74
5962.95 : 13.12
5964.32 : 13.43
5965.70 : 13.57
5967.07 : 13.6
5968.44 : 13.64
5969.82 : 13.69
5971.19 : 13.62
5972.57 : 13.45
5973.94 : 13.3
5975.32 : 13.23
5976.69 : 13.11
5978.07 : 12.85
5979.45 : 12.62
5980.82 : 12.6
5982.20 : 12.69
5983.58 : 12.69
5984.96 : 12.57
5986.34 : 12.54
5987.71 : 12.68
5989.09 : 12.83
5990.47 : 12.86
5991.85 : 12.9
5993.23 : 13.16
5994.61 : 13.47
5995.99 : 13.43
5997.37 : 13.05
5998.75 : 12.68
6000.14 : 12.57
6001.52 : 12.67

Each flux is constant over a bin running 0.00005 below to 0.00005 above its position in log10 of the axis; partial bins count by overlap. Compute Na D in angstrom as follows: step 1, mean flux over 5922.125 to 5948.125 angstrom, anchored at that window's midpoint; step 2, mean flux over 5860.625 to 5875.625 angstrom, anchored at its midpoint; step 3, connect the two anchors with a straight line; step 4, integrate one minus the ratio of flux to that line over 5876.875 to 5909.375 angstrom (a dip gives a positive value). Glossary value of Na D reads 3.0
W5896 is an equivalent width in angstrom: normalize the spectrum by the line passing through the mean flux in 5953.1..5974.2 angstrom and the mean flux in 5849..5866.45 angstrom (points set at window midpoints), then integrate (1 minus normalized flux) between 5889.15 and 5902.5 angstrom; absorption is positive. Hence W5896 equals 1.63 angstrom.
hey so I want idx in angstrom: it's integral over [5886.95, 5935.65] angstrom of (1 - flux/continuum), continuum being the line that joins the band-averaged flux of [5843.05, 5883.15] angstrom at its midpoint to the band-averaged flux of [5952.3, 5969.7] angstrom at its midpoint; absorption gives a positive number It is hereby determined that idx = 3.0 angstrom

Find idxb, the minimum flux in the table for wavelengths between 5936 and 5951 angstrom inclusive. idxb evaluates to 12.66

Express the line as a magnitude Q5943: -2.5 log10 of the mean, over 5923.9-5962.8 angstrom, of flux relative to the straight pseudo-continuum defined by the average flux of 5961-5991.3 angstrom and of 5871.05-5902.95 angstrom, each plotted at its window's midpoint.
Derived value -0.02 mag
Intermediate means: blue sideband 11.6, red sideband 13.1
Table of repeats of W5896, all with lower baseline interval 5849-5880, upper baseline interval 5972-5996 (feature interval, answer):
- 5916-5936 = 0.1 angstrom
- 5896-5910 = 0.8 angstrom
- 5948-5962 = -0.1 angstrom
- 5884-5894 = 1.0 angstrom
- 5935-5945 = -0.1 angstrom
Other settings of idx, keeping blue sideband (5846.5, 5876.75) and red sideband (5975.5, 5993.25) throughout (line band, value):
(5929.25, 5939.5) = 0.14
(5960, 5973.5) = -0.70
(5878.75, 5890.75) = 0.63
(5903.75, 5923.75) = 0.30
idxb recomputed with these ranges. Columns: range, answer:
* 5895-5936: 10.14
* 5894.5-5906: 9.881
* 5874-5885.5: 11.76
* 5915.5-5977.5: 12.01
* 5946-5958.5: 12.47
